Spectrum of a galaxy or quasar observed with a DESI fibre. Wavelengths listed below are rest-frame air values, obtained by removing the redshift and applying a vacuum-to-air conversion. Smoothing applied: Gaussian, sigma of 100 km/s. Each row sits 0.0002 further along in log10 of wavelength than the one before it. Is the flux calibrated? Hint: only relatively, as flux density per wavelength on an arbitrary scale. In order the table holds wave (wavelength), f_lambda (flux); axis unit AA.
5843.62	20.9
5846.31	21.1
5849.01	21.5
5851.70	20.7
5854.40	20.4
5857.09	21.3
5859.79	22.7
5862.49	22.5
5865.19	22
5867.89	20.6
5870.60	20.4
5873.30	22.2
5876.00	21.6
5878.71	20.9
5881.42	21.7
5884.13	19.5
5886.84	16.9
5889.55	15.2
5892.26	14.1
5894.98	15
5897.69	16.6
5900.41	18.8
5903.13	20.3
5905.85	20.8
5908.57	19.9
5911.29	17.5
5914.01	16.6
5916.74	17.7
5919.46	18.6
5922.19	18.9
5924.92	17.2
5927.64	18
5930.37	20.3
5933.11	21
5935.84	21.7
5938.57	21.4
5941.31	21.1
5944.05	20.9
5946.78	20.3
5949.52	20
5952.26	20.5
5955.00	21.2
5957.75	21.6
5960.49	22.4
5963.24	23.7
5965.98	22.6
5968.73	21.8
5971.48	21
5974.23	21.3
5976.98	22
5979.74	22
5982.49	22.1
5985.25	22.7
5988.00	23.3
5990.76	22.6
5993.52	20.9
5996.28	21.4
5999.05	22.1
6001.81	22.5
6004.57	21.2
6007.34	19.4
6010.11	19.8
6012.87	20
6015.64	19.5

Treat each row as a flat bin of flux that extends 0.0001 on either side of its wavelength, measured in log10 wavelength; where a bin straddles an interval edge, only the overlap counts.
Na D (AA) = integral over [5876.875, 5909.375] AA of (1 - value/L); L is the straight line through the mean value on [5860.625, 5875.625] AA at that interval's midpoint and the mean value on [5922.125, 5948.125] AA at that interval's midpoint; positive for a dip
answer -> 4.2 AA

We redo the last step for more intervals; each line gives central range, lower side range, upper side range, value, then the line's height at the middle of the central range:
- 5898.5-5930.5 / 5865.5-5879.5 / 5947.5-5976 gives 4.1 AA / 21.4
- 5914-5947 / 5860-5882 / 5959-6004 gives 3.4 AA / 21.9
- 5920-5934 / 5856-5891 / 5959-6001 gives 1.5 AA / 21.3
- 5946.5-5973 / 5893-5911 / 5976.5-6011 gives -1.4 AA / 20.5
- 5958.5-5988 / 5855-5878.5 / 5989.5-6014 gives -1.4 AA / 21.2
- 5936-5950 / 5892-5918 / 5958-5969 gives 0.0 AA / 21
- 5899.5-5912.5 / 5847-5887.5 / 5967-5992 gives 1.2 AA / 21.4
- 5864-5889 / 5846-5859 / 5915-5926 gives -0.6 AA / 20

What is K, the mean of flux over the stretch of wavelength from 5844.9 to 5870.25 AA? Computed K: 21.4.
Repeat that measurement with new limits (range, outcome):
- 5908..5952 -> 19.5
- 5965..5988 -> 22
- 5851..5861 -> 21.3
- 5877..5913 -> 18.3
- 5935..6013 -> 21.5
